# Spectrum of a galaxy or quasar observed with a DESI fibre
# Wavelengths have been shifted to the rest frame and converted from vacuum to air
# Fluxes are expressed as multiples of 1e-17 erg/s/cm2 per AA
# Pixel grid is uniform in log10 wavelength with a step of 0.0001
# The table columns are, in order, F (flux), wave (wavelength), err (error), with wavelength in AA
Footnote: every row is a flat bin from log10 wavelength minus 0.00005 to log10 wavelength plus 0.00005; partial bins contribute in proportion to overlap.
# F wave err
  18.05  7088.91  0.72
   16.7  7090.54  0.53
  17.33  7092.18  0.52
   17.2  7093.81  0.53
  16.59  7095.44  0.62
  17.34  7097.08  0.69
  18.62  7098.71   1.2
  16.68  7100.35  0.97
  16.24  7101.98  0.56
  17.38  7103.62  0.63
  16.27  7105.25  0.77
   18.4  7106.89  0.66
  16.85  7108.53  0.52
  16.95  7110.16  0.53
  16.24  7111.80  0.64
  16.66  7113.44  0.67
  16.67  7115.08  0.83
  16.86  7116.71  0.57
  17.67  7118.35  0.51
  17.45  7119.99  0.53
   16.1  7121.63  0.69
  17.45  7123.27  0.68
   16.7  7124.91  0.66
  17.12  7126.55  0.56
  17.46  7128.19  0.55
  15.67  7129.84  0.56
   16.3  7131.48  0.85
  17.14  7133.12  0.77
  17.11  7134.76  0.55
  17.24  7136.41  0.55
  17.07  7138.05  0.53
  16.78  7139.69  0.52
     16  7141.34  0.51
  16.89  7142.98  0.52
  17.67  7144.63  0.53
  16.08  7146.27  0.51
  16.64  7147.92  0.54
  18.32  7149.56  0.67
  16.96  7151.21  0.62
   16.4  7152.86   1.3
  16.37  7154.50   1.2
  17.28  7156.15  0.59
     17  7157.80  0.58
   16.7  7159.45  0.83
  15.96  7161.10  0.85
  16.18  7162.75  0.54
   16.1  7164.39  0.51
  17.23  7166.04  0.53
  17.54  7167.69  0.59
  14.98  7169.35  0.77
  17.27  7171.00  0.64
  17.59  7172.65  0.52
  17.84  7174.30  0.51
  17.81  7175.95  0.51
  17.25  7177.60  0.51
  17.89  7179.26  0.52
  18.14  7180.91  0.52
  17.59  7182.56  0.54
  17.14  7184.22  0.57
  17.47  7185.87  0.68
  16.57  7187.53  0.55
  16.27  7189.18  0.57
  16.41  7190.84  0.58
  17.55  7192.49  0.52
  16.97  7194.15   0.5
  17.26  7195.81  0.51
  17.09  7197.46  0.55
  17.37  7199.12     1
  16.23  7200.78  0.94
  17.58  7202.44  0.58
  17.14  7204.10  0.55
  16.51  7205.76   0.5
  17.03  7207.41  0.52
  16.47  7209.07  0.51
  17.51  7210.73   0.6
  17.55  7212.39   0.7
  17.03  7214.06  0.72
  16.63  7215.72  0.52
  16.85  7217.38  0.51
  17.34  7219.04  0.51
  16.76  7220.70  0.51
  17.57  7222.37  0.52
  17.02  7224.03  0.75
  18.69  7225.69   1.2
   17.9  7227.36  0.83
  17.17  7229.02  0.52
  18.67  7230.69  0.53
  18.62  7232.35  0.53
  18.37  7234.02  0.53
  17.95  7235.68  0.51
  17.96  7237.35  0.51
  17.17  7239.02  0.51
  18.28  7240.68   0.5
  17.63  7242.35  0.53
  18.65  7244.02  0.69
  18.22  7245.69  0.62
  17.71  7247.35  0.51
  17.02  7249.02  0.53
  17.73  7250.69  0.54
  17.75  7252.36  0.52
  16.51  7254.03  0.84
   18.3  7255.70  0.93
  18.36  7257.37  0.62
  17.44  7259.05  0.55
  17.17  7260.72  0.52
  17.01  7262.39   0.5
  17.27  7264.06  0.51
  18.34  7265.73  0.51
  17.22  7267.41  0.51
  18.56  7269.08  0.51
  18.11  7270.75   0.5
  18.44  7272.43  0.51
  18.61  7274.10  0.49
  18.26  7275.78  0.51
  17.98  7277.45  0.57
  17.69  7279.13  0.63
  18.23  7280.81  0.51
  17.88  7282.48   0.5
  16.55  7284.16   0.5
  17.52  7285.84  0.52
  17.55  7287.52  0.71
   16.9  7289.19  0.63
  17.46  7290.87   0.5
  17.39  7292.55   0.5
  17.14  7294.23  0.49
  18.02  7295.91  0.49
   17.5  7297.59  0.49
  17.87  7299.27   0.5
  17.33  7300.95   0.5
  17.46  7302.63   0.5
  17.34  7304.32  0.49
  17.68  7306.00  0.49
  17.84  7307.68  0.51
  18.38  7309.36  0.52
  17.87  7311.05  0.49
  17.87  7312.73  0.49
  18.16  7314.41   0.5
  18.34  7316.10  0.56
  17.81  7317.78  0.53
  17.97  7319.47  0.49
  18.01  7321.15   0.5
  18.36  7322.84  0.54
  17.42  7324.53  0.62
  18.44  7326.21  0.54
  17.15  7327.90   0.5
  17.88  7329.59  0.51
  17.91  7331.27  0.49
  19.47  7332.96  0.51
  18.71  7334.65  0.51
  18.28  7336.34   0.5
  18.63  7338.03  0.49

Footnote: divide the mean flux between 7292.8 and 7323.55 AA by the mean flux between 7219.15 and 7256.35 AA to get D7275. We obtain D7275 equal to 1.00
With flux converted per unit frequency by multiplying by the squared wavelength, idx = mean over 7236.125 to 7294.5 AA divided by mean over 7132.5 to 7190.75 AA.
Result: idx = 1.1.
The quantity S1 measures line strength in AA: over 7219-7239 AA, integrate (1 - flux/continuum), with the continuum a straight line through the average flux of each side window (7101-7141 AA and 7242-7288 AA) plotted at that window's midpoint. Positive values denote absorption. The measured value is -0.3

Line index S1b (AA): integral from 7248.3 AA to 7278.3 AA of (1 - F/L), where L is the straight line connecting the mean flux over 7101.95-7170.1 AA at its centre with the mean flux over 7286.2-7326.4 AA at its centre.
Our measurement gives -0.5 AA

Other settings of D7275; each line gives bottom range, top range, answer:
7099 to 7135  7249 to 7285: 1.05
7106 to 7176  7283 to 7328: 1.05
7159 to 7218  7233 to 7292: 1.04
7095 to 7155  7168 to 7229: 1.01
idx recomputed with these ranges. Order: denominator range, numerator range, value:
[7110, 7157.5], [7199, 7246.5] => 1.06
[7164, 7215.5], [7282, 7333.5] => 1.07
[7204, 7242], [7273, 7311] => 1.03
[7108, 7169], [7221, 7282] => 1.10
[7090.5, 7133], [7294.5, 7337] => 1.12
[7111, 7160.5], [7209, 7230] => 1.05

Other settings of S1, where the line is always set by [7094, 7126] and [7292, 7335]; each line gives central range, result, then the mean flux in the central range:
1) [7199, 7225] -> 0.6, 17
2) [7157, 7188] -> 0.4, 17.1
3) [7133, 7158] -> 0.3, 16.9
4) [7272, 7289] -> -0.1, 17.8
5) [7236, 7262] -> -0.2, 17.7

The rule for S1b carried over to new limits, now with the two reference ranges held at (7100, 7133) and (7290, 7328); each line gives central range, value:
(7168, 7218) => 0.4 AA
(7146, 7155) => 0.1 AA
